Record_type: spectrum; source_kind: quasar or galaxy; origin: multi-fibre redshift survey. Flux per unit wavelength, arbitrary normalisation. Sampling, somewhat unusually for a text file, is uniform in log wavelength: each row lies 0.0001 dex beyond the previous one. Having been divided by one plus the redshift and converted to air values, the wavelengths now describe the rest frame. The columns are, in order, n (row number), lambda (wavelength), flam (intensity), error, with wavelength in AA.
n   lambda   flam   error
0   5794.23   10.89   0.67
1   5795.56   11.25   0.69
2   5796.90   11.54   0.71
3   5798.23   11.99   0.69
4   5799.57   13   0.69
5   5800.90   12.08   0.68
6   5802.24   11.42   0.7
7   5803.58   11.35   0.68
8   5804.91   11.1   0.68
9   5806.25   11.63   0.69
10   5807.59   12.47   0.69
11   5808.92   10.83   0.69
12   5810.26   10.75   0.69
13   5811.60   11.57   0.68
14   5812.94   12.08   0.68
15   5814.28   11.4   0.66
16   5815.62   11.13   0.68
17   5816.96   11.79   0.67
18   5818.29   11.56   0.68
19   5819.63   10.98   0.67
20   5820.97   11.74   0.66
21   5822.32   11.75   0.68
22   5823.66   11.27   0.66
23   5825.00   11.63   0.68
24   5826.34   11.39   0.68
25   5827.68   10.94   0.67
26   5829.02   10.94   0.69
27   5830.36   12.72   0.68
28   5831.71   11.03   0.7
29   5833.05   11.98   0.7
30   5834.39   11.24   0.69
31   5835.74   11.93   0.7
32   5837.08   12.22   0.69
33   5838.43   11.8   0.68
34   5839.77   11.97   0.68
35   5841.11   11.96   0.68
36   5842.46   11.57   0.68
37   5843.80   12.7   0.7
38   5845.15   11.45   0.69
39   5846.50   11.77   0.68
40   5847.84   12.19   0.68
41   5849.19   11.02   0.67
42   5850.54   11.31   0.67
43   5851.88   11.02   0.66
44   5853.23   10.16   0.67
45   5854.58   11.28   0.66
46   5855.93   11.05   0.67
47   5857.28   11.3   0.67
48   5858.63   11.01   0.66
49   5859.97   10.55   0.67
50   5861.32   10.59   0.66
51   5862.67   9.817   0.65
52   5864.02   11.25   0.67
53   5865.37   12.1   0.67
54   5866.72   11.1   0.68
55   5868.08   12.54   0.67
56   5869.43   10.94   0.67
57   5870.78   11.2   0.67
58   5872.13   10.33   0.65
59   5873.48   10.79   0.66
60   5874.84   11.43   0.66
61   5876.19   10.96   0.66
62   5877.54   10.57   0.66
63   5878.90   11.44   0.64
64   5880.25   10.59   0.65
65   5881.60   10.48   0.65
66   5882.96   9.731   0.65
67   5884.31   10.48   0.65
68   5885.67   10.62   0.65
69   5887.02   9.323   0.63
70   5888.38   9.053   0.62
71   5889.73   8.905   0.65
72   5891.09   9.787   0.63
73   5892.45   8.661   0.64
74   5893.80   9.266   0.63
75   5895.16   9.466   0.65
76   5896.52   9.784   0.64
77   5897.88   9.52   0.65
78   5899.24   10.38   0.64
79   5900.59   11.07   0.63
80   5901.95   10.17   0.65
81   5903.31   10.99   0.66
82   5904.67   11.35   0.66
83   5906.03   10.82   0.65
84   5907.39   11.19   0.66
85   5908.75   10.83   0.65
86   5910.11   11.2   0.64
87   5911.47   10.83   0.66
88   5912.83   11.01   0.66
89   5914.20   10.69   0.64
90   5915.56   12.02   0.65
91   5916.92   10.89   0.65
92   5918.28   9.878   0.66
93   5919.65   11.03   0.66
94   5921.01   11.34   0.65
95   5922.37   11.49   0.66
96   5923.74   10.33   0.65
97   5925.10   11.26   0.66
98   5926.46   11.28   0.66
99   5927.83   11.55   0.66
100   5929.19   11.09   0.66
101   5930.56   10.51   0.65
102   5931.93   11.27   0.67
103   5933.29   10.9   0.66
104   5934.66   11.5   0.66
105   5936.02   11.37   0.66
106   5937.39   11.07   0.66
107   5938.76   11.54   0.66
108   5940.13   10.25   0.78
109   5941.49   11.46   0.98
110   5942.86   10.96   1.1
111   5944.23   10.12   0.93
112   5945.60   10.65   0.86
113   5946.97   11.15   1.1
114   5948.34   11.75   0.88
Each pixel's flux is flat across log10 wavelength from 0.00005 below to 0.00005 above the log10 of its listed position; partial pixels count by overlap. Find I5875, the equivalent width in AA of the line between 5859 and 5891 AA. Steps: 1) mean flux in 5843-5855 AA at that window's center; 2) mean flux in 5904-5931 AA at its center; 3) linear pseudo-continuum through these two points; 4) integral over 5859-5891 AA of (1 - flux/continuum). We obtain 1.9 AA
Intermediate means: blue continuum 11.4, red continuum 11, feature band 10.6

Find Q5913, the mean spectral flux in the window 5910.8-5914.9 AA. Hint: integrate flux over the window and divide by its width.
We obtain 10.8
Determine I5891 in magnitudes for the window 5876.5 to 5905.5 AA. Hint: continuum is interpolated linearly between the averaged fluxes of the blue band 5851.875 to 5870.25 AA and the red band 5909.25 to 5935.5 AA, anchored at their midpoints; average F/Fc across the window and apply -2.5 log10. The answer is 0.10 mag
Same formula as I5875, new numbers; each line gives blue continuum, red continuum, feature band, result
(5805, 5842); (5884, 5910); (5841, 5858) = -0.6 AA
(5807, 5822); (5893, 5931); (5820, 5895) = 1.0 AA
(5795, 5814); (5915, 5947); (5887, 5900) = 2.1 AA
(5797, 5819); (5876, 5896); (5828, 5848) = -1.5 AA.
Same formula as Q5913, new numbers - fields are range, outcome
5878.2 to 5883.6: 10.6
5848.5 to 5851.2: 11.1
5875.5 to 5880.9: 10.9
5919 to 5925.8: 11.1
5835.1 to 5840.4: 12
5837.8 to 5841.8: 11.9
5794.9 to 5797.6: 11.4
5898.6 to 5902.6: 10.6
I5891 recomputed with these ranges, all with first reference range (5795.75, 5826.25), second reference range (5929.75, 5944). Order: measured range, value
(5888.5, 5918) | 0.08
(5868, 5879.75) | 0.03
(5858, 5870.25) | 0.02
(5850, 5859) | 0.04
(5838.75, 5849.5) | -0.04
